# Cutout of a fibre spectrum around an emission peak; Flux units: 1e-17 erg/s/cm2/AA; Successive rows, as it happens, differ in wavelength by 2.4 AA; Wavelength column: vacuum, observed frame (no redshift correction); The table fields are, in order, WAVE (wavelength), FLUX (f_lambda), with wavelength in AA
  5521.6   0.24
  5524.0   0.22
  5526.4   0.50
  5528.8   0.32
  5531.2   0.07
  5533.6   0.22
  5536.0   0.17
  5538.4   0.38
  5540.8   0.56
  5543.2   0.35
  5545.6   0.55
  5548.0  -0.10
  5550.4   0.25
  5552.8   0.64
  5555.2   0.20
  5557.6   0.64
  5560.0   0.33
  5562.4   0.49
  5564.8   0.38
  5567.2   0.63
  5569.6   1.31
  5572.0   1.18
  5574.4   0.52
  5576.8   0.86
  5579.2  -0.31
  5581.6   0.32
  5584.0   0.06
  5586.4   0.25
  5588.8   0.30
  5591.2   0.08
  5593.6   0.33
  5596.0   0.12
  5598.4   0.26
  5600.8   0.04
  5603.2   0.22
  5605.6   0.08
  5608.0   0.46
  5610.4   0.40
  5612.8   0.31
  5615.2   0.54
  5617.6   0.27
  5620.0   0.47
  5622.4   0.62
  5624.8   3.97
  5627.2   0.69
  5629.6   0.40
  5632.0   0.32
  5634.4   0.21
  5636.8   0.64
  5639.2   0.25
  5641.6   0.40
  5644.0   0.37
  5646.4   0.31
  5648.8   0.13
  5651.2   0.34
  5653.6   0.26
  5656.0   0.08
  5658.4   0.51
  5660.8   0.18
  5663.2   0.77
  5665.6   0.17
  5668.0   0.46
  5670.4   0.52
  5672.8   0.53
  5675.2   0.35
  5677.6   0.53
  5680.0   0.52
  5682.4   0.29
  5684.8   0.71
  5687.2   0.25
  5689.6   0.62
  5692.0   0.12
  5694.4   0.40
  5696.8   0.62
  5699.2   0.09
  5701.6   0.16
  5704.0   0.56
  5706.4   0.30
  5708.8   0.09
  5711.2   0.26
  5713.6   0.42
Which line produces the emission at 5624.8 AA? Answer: [O III]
